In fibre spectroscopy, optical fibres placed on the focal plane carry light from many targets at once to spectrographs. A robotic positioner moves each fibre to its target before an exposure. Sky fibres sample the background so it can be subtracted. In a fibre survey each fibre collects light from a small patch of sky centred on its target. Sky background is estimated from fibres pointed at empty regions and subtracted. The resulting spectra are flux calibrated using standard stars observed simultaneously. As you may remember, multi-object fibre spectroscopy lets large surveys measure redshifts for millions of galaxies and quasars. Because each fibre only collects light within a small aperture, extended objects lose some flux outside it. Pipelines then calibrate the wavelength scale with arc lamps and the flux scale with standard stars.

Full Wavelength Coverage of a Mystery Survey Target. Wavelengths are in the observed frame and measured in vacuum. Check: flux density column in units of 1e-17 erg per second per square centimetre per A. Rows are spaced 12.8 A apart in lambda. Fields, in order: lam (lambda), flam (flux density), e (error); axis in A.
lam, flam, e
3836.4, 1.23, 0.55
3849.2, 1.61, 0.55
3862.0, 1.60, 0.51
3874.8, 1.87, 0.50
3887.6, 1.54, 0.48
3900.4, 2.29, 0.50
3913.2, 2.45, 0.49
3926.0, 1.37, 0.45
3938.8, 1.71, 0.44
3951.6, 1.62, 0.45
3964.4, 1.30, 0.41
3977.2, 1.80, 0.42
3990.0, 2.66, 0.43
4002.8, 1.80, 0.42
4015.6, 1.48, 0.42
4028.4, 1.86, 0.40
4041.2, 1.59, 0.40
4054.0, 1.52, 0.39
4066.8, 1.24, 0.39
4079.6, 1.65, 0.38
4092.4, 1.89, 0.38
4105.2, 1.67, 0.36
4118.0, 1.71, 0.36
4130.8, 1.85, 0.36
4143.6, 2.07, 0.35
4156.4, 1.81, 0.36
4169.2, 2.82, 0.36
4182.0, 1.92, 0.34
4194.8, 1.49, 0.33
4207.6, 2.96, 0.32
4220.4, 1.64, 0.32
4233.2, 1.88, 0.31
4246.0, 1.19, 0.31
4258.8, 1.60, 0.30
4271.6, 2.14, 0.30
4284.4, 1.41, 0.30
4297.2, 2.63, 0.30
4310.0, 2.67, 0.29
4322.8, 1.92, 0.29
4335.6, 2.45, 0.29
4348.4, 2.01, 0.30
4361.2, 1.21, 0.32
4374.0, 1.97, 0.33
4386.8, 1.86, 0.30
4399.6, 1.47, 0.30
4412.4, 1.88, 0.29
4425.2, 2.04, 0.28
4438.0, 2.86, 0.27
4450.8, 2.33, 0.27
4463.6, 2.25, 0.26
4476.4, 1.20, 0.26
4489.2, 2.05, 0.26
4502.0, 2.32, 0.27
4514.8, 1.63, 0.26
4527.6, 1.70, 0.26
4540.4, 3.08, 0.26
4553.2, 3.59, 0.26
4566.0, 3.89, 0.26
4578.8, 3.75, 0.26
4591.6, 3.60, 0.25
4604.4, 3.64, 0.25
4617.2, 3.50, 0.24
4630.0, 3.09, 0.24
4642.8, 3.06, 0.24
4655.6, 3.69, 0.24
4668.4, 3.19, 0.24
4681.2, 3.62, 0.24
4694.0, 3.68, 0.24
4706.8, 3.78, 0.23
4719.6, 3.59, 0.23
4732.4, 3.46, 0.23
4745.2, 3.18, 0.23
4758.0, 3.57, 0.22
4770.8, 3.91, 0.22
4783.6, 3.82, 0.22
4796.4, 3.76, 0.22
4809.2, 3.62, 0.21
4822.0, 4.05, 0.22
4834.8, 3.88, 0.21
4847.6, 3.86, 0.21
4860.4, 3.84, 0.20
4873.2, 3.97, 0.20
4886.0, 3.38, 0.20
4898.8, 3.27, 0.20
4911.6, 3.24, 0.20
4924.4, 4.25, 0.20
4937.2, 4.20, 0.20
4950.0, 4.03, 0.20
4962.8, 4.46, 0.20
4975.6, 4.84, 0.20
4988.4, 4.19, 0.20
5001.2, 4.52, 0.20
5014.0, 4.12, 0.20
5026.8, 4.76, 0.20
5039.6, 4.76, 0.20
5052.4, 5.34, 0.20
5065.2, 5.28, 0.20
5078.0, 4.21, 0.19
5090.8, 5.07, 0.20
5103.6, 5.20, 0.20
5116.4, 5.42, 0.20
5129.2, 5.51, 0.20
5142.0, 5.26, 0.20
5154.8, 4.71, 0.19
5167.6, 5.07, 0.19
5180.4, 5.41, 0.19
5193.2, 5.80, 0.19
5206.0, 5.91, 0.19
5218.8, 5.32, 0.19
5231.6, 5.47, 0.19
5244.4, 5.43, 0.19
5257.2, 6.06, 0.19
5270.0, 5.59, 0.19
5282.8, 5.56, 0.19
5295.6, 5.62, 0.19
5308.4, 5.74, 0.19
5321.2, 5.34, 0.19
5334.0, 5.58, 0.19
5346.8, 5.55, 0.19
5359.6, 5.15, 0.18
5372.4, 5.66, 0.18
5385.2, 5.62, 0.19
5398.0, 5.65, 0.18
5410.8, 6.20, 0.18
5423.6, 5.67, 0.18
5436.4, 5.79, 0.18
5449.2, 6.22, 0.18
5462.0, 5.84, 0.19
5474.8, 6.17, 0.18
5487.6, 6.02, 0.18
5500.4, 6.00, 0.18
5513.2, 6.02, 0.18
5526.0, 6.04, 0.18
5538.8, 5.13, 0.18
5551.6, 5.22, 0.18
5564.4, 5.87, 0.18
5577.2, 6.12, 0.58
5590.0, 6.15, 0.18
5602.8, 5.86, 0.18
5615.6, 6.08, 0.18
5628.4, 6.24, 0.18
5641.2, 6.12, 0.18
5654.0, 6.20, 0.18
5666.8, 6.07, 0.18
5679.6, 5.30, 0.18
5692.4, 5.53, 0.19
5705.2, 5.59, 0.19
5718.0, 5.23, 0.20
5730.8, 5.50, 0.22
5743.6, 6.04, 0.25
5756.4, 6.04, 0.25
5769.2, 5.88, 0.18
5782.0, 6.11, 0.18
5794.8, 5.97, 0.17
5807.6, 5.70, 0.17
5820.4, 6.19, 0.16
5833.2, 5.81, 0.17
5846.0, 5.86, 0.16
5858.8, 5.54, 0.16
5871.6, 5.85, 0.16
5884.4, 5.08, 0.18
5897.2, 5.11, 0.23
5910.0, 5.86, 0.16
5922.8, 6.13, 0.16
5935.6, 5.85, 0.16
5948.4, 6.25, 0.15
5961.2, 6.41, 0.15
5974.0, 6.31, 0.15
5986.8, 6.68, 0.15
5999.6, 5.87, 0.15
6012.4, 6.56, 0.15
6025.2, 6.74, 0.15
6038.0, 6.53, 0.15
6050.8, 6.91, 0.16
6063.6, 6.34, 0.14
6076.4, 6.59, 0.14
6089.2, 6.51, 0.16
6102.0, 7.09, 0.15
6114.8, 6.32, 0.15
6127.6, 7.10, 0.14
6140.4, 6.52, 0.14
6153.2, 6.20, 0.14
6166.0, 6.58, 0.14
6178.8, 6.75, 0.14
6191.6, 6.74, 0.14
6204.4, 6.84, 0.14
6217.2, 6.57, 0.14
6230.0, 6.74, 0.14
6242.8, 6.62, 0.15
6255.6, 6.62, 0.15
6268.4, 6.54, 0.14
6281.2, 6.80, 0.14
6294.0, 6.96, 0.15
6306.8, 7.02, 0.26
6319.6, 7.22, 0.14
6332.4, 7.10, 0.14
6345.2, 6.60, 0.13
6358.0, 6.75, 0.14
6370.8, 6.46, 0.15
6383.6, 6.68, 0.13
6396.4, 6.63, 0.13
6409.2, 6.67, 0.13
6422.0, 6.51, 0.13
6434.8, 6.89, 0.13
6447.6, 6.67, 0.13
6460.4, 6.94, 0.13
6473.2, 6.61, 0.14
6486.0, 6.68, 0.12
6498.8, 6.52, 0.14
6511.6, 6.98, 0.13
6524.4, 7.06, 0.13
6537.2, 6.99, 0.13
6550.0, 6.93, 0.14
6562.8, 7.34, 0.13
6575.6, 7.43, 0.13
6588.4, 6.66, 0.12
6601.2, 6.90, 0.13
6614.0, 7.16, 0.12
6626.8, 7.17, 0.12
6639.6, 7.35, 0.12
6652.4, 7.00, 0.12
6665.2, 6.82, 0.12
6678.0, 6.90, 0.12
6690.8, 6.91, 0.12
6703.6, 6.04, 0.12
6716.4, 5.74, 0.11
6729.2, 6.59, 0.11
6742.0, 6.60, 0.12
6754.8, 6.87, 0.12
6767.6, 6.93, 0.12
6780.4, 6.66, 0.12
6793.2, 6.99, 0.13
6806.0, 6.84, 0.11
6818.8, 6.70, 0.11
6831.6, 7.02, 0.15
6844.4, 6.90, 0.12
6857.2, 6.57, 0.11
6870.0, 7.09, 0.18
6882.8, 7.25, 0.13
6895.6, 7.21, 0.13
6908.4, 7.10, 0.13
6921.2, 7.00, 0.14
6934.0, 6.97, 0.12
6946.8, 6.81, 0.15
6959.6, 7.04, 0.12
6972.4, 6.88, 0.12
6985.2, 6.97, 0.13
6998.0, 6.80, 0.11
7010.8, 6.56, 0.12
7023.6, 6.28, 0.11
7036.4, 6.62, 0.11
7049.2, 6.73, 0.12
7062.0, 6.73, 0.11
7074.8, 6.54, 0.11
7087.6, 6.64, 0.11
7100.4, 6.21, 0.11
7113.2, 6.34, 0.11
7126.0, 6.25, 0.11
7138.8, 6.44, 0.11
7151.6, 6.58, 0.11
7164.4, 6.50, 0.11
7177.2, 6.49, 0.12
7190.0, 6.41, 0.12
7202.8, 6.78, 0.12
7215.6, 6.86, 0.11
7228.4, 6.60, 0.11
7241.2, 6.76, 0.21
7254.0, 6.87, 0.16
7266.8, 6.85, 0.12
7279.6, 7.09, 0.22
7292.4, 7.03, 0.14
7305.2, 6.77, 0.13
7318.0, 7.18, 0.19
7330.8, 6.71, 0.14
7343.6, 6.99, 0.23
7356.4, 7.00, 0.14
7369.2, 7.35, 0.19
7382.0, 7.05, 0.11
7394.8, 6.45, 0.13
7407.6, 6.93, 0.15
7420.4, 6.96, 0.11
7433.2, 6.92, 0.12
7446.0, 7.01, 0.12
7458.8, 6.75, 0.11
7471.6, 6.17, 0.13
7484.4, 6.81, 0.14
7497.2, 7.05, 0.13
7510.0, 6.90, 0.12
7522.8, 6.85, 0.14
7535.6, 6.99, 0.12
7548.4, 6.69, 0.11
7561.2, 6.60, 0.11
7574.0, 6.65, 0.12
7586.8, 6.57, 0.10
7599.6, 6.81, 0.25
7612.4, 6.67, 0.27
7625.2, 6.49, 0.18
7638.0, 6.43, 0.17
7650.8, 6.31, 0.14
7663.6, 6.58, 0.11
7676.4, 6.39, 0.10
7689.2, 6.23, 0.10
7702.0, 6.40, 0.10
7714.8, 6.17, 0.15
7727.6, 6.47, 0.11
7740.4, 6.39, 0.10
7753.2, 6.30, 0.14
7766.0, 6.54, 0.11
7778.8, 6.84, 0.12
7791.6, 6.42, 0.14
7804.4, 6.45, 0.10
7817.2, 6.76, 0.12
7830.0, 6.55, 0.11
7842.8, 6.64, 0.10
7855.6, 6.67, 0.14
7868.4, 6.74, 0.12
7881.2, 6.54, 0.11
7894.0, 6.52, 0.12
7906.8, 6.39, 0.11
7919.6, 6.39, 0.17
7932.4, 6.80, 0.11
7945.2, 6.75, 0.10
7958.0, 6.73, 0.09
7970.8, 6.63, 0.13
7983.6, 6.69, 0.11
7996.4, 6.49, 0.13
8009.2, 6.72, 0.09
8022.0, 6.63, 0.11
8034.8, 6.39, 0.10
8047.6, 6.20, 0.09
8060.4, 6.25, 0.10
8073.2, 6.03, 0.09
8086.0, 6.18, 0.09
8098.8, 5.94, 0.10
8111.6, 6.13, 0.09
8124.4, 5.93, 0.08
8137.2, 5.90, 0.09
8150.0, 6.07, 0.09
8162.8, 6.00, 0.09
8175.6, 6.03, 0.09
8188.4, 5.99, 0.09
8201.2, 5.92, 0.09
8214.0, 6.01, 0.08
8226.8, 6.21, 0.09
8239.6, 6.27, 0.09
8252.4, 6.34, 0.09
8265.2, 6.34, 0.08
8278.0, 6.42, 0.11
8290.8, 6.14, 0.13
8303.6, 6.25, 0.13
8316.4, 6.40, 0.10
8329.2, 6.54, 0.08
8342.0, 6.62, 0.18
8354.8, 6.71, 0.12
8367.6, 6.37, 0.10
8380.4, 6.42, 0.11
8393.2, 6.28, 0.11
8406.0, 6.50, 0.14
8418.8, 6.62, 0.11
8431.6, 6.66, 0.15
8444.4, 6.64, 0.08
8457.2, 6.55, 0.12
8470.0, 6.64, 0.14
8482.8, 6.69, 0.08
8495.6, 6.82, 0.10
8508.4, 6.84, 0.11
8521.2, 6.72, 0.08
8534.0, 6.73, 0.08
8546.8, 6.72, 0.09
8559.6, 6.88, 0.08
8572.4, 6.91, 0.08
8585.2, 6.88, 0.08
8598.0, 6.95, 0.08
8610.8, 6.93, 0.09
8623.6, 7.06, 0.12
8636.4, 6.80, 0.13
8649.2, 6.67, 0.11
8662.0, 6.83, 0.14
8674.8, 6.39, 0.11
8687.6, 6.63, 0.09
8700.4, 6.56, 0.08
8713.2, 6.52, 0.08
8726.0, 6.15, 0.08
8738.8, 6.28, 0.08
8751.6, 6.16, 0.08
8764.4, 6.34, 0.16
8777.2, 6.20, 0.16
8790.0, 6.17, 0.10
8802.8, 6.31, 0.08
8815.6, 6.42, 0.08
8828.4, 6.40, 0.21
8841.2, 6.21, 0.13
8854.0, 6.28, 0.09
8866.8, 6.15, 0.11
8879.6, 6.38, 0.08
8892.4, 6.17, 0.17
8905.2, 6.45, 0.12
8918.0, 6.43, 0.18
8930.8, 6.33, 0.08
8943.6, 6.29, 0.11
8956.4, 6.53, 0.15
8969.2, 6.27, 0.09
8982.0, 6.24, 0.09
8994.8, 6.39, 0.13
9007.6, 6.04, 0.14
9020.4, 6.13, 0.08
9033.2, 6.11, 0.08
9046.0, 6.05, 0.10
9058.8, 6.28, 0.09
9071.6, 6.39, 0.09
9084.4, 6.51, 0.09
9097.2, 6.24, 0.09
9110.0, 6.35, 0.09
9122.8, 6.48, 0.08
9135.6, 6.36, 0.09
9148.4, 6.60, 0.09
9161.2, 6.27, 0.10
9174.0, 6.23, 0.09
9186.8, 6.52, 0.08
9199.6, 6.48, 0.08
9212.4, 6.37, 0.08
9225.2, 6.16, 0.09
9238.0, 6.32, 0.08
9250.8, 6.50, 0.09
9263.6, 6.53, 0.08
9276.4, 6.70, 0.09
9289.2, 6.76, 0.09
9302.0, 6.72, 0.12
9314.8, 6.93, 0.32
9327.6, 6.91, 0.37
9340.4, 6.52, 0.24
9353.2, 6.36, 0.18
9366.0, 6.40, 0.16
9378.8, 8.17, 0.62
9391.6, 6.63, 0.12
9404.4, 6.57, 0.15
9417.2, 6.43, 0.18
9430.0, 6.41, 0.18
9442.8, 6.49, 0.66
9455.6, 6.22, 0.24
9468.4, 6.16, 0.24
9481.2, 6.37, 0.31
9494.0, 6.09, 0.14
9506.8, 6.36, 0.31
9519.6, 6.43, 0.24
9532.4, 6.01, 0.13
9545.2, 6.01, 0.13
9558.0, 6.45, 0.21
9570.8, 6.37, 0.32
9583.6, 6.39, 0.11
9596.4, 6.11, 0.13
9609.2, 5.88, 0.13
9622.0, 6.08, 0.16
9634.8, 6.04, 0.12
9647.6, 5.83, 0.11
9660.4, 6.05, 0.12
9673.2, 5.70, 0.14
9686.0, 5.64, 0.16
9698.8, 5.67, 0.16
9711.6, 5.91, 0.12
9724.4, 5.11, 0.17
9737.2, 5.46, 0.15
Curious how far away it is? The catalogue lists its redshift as 0.139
